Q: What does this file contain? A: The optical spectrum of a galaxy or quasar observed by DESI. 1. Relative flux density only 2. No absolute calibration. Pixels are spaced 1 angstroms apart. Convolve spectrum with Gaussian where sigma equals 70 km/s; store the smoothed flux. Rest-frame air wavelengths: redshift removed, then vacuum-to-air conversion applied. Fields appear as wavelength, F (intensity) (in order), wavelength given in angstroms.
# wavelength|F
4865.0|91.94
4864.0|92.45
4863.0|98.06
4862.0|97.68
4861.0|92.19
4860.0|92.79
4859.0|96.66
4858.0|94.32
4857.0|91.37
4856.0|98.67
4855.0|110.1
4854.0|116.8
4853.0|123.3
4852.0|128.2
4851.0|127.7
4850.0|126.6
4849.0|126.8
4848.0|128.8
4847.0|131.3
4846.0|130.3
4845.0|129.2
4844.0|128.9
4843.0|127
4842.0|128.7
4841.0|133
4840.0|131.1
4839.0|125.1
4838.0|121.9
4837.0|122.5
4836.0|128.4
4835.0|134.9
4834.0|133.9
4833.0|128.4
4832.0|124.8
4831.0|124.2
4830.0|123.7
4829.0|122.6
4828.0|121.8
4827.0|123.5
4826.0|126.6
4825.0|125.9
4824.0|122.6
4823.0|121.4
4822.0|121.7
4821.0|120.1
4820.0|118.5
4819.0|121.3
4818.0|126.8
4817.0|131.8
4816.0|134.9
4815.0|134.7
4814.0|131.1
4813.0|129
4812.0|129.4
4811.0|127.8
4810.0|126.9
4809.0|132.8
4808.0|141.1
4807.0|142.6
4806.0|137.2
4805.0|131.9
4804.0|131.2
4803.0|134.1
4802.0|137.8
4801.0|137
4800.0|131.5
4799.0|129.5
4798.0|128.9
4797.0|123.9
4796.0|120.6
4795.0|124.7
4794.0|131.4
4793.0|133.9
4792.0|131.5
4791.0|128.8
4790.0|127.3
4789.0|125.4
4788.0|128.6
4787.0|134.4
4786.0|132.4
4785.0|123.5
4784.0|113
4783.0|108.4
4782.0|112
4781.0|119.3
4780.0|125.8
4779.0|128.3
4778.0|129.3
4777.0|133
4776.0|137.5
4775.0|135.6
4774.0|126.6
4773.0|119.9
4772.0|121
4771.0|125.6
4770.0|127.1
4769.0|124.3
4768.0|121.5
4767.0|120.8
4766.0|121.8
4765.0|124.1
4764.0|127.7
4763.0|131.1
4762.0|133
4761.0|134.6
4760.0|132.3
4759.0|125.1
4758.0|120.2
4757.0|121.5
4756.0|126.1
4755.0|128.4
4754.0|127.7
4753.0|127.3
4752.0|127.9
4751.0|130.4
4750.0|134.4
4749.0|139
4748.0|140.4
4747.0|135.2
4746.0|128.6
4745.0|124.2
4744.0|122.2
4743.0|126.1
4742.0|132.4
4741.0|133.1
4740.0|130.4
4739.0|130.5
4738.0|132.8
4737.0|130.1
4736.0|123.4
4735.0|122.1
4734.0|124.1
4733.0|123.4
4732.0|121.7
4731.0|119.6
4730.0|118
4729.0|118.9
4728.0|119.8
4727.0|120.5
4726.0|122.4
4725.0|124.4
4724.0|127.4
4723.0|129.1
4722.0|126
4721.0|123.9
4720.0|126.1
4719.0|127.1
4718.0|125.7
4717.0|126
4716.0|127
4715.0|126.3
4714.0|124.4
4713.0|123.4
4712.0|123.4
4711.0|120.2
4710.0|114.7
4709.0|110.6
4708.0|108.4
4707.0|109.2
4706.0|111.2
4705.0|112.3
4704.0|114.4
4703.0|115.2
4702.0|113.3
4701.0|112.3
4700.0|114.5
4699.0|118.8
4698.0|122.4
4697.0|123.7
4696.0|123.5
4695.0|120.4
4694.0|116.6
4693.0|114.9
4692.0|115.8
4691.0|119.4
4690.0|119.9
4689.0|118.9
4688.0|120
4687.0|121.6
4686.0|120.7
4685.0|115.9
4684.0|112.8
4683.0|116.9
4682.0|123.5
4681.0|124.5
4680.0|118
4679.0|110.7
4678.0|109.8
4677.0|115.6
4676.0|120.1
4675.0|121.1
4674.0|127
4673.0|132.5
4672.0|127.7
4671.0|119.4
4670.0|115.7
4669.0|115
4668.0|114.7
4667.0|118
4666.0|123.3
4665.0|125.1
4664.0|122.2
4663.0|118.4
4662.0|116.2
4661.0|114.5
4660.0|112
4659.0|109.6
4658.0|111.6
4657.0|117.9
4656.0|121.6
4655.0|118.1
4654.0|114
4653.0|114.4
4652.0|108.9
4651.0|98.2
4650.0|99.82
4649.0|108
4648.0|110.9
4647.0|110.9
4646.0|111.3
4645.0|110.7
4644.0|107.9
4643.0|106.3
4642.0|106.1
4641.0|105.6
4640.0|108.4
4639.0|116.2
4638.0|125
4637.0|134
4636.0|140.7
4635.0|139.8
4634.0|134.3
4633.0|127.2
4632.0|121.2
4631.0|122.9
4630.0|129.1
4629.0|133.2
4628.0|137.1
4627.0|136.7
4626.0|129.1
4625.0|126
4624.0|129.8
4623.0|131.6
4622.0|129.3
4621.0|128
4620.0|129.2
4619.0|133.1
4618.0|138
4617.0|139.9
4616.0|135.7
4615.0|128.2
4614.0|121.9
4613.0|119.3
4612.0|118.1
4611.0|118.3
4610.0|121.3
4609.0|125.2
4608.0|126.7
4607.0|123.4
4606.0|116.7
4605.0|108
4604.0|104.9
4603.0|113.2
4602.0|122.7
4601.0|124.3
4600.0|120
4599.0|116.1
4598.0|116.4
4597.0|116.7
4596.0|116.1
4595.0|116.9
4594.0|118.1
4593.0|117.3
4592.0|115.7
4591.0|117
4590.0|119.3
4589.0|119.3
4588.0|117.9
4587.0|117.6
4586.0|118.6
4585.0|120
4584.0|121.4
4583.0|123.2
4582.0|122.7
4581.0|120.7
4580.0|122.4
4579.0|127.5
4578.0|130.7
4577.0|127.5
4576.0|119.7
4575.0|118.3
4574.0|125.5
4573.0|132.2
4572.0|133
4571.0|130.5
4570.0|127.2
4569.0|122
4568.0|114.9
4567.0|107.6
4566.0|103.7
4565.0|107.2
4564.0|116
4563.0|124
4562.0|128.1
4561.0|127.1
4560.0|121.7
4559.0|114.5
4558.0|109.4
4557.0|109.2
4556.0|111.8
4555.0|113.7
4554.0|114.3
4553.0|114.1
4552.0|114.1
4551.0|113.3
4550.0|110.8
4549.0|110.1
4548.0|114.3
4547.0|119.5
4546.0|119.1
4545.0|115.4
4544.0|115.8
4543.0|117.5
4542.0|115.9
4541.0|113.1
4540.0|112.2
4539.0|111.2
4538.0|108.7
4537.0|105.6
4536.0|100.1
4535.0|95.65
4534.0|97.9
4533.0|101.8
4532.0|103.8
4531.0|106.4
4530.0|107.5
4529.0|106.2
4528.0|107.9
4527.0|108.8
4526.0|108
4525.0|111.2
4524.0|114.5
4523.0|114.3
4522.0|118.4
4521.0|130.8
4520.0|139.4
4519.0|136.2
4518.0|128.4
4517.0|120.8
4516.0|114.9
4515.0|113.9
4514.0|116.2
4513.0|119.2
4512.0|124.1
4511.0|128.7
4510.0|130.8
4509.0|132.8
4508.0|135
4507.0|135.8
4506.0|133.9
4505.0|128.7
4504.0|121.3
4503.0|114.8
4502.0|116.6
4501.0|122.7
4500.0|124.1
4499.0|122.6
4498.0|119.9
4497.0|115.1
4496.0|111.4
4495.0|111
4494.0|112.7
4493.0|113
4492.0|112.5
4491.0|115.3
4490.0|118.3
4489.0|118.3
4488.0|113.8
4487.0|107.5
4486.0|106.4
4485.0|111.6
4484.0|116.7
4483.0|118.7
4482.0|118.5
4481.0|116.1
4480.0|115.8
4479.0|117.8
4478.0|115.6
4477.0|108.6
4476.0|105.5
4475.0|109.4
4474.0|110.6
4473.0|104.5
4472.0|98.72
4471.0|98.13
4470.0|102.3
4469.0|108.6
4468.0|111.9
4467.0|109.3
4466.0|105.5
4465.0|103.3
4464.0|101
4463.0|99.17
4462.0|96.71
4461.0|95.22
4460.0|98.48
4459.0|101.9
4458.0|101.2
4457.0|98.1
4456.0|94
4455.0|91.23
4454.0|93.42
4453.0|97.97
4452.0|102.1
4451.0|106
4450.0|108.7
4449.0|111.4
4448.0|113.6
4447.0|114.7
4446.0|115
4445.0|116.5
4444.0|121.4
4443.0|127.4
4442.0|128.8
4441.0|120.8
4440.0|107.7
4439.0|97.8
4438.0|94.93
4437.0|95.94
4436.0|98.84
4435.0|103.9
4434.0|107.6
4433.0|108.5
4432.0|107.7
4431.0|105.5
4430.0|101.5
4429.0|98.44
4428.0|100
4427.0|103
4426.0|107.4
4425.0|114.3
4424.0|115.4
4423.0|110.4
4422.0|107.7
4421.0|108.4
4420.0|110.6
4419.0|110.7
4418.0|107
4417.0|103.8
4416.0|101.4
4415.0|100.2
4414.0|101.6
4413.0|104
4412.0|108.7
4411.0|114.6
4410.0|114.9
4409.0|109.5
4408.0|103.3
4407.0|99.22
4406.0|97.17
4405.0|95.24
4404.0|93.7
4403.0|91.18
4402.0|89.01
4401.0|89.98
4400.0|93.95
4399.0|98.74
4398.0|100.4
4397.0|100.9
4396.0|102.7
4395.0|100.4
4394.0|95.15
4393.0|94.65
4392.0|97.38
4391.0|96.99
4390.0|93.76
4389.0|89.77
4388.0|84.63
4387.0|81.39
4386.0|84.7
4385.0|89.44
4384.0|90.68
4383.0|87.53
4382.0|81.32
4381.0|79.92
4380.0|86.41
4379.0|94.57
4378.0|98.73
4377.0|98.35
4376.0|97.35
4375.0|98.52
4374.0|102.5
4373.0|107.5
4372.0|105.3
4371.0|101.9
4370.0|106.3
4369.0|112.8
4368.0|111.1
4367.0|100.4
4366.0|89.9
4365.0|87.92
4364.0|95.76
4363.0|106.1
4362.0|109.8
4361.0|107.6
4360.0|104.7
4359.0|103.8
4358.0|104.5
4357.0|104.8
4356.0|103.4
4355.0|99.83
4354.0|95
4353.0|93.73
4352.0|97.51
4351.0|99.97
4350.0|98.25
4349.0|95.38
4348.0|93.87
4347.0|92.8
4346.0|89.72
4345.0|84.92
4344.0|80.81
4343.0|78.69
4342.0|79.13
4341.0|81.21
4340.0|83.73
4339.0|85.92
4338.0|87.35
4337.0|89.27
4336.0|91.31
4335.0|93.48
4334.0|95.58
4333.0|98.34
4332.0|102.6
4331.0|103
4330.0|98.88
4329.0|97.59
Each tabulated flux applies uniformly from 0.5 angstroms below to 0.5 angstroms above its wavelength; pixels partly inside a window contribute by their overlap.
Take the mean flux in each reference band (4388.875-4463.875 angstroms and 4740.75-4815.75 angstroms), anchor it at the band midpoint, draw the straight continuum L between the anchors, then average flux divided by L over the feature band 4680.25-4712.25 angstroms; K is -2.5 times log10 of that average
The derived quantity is 0.05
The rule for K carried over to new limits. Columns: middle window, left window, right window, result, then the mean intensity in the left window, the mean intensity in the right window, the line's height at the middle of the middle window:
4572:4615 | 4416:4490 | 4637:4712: -0.069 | 107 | 116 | 113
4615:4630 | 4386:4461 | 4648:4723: -0.159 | 103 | 118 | 114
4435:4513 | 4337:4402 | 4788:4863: -0.100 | 95.1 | 125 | 102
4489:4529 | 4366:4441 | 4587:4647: -0.088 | 100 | 122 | 111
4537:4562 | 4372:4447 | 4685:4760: -0.033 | 101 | 123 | 111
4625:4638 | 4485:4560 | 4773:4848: -0.096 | 116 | 128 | 120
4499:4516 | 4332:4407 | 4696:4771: -0.174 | 95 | 124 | 106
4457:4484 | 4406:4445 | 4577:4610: 0.040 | 107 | 119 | 111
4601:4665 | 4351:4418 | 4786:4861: -0.064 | 98.4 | 126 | 114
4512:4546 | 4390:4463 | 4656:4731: -0.037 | 104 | 119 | 110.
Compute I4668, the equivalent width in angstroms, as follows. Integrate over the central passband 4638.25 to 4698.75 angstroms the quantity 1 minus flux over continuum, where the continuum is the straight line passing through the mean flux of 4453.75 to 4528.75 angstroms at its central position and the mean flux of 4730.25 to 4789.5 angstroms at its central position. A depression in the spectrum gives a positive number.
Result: 3.11 angstroms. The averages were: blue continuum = 114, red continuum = 127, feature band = 116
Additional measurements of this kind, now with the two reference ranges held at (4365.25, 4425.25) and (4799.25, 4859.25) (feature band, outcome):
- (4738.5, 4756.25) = -1.4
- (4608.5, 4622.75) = -1.9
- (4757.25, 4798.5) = -1.1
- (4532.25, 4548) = -0.3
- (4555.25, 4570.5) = -0.9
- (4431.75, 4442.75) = -0.6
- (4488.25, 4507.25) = -2.4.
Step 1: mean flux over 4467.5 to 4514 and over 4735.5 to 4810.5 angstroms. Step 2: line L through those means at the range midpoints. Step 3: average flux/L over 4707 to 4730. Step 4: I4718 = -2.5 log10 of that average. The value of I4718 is 0.035 mag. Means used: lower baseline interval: 116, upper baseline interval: 129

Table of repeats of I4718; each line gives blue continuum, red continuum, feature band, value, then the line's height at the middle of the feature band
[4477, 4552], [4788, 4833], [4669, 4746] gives 0.03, 124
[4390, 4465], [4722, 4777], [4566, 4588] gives -0.07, 114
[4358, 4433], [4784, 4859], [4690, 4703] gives 0.01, 119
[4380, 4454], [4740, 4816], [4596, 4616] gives -0.03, 116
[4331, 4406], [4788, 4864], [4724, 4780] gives -0.07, 120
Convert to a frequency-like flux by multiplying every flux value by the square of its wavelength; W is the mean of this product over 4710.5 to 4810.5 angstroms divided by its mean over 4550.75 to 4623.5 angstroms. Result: 1.1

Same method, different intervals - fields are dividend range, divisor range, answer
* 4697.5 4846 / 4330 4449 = 1.49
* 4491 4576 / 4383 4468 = 1.20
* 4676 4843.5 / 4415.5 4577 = 1.24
